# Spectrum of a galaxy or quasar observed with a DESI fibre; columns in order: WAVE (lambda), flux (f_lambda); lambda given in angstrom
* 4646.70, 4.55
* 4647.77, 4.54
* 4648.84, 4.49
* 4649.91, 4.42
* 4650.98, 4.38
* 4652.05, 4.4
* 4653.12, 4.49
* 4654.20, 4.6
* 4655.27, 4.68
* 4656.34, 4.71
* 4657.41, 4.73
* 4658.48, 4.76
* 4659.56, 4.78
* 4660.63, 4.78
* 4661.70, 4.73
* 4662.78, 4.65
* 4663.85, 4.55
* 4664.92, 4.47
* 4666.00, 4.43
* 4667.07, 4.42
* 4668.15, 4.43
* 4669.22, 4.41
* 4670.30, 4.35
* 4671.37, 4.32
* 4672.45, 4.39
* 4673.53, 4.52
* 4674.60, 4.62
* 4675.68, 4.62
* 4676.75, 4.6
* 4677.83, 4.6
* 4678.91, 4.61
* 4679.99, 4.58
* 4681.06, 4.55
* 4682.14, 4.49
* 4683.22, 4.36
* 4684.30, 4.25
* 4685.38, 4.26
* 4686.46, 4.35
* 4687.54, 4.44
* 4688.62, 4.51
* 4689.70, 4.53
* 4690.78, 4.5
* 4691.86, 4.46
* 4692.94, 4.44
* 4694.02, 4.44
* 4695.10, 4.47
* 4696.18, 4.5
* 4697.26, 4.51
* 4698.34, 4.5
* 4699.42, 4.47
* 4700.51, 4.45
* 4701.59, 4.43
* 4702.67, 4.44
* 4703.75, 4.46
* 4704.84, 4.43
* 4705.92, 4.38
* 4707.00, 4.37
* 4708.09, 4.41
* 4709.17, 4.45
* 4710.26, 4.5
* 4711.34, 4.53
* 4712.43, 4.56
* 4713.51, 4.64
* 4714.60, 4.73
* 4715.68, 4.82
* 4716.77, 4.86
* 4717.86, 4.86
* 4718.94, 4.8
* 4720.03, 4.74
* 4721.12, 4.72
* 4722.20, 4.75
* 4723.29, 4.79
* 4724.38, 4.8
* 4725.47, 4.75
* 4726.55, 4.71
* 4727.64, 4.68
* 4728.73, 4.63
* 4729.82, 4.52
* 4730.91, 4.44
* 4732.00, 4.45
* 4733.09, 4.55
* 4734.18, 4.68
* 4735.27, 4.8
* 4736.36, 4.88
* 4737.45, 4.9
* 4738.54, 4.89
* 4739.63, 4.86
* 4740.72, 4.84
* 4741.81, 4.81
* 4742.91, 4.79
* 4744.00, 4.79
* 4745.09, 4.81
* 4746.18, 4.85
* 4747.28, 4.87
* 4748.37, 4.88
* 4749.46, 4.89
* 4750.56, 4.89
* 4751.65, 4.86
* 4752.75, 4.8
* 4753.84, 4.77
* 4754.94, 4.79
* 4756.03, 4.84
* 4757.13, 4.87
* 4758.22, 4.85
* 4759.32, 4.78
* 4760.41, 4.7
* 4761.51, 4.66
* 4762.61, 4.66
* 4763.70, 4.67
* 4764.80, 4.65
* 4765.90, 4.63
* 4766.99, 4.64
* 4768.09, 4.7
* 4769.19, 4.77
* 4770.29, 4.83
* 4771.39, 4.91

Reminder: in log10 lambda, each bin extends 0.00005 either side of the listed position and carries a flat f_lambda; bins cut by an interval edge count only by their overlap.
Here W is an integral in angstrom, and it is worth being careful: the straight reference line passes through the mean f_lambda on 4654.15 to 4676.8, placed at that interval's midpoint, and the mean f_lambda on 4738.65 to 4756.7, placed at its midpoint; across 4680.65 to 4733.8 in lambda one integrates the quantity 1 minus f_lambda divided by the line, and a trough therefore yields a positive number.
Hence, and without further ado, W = 1.8 angstrom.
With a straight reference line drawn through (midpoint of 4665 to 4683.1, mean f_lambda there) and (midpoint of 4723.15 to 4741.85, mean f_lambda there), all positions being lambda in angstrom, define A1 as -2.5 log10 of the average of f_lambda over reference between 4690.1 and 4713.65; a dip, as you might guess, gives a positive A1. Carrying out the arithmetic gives 0.031 mag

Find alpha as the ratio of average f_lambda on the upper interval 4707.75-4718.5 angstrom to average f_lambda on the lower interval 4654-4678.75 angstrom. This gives 1.0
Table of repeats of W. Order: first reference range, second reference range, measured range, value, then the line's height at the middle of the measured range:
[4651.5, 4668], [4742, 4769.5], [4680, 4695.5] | 0.7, 4.66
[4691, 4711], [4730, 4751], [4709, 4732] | -0.3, 4.61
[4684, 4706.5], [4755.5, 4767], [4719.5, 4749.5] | -0.9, 4.61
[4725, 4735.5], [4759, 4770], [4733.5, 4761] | -1.0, 4.65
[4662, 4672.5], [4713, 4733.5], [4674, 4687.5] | 0.1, 4.51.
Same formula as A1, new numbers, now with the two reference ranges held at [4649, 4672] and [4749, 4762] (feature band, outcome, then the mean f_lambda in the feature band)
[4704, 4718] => 0.03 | 4.57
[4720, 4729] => 0.00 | 4.73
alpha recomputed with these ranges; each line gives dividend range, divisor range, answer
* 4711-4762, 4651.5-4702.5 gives 1.05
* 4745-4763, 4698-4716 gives 1.07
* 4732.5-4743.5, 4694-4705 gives 1.07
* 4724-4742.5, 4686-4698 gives 1.05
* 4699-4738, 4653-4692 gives 1.02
